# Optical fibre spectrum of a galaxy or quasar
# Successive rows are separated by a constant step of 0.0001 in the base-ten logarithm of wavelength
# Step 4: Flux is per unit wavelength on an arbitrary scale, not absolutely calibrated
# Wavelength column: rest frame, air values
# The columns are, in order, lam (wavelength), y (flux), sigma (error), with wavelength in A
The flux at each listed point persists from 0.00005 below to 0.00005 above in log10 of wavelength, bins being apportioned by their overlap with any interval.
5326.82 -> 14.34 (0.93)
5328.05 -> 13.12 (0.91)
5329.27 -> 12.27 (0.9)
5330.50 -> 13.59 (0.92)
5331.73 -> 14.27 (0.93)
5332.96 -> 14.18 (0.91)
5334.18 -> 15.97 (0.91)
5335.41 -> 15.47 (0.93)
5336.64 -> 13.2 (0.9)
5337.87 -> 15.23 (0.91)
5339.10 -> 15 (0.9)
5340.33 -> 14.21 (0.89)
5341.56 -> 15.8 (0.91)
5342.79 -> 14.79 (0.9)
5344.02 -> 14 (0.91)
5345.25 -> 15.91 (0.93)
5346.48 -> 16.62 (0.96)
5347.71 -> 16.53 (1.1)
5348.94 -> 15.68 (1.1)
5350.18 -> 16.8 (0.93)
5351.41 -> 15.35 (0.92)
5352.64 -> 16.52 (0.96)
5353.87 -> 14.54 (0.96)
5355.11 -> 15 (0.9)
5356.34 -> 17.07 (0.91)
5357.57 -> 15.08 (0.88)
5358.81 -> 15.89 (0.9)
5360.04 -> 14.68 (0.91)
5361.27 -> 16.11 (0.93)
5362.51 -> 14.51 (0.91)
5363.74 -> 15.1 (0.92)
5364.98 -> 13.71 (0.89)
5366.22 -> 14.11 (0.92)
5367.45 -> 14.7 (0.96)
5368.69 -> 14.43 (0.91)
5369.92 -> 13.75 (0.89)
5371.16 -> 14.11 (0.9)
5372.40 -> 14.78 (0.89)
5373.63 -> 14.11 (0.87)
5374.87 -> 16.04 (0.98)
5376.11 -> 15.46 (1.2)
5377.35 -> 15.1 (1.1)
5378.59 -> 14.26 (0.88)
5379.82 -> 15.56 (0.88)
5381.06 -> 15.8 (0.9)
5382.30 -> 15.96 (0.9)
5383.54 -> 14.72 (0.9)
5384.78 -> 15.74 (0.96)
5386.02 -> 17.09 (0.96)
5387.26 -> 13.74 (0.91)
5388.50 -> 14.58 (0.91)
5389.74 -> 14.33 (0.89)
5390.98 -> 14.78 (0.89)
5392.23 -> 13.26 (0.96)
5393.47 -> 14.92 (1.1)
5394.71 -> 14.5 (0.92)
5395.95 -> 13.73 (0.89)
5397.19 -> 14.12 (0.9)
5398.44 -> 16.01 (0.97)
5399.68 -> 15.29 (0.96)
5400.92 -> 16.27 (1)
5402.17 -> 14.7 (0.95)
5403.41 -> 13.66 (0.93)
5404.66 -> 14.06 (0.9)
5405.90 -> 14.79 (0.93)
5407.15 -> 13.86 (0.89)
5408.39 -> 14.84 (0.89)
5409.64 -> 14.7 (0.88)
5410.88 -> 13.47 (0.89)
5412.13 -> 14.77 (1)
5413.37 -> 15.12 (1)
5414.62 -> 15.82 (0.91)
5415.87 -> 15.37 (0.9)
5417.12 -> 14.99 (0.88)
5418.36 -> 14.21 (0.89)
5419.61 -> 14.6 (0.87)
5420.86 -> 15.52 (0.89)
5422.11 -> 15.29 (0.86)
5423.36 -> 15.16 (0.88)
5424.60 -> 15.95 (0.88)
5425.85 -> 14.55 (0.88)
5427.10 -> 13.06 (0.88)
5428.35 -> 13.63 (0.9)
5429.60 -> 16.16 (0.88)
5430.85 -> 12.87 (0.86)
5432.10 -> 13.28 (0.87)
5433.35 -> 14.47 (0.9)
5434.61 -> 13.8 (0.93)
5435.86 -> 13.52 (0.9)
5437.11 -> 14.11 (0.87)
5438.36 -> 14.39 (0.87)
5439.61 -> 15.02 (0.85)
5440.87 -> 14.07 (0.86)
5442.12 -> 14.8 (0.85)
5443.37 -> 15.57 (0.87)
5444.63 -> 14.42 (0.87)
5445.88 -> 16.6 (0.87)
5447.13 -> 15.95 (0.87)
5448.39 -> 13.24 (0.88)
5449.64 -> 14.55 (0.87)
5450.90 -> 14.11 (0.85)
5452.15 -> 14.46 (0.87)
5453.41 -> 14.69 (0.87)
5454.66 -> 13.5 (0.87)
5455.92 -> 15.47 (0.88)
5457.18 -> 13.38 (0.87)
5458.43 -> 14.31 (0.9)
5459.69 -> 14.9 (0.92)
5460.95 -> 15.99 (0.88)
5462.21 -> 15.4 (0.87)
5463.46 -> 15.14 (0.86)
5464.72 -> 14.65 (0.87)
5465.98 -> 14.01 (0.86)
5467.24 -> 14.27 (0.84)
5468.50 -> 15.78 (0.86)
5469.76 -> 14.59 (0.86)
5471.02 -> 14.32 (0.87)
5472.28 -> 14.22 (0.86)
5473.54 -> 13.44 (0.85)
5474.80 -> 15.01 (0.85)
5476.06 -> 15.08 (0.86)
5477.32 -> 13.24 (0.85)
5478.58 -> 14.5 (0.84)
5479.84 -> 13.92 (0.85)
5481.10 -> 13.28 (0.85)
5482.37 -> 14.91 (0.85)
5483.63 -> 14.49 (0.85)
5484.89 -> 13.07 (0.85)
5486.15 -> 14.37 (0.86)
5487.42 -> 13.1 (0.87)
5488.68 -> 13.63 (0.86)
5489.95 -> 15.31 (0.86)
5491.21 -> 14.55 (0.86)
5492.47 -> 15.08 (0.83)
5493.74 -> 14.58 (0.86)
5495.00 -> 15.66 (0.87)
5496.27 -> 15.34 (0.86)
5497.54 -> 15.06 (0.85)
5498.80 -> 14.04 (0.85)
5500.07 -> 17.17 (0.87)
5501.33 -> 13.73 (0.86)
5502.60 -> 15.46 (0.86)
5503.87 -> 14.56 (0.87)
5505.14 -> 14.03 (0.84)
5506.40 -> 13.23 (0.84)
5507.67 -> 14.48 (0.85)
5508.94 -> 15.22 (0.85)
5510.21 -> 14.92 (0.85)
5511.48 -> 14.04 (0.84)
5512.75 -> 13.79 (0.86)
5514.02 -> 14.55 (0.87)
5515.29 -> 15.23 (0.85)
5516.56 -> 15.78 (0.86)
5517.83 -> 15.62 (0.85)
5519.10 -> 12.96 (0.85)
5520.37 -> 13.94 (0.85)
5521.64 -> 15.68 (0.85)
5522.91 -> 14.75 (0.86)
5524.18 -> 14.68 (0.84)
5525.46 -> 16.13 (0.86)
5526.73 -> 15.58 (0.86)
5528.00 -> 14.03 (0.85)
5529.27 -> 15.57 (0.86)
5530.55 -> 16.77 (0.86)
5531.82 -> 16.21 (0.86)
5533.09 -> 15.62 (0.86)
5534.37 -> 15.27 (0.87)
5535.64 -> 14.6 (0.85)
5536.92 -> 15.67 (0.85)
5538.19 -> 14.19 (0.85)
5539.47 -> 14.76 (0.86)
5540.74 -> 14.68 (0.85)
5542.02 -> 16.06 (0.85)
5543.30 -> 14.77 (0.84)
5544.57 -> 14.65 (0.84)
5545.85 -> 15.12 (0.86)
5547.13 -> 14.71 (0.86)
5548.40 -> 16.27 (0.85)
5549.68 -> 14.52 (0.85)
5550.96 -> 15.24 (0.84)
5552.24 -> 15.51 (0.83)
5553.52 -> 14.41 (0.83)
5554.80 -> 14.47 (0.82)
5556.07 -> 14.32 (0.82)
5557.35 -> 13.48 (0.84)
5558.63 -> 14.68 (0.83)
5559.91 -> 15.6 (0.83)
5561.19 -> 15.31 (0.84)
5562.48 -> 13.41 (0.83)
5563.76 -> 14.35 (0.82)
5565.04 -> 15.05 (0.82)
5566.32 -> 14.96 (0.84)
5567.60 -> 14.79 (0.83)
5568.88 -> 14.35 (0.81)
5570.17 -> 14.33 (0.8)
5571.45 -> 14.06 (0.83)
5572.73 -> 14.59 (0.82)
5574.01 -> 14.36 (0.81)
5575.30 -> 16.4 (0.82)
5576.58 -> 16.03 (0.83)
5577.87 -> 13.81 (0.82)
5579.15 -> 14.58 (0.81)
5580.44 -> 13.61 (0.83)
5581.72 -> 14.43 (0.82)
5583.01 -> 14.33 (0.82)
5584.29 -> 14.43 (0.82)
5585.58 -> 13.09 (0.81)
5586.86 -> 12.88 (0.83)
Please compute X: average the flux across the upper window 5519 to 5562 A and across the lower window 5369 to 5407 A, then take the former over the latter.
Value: 1.0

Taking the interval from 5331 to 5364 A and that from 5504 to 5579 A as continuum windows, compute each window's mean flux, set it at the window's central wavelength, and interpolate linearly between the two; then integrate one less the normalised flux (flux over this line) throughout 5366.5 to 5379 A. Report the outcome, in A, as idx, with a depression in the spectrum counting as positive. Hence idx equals 0.5 A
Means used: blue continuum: 15.3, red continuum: 14.9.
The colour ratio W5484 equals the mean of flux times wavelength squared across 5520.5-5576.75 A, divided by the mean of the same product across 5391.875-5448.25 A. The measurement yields 1.07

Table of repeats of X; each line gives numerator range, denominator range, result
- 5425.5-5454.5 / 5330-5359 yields 0.94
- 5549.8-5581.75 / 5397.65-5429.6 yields 0.99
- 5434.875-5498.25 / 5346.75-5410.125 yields 0.97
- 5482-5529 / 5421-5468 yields 1.01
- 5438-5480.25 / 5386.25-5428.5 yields 1.00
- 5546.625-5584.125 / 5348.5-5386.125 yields 0.97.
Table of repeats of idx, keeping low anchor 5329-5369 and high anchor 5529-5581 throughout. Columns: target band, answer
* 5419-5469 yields 1.26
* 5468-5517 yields 1.40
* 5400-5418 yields 0.33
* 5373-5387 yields -0.33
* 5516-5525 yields 0.08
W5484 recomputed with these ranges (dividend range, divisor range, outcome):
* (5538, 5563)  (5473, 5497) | 1.06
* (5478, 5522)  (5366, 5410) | 1.03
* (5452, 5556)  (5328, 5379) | 1.04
